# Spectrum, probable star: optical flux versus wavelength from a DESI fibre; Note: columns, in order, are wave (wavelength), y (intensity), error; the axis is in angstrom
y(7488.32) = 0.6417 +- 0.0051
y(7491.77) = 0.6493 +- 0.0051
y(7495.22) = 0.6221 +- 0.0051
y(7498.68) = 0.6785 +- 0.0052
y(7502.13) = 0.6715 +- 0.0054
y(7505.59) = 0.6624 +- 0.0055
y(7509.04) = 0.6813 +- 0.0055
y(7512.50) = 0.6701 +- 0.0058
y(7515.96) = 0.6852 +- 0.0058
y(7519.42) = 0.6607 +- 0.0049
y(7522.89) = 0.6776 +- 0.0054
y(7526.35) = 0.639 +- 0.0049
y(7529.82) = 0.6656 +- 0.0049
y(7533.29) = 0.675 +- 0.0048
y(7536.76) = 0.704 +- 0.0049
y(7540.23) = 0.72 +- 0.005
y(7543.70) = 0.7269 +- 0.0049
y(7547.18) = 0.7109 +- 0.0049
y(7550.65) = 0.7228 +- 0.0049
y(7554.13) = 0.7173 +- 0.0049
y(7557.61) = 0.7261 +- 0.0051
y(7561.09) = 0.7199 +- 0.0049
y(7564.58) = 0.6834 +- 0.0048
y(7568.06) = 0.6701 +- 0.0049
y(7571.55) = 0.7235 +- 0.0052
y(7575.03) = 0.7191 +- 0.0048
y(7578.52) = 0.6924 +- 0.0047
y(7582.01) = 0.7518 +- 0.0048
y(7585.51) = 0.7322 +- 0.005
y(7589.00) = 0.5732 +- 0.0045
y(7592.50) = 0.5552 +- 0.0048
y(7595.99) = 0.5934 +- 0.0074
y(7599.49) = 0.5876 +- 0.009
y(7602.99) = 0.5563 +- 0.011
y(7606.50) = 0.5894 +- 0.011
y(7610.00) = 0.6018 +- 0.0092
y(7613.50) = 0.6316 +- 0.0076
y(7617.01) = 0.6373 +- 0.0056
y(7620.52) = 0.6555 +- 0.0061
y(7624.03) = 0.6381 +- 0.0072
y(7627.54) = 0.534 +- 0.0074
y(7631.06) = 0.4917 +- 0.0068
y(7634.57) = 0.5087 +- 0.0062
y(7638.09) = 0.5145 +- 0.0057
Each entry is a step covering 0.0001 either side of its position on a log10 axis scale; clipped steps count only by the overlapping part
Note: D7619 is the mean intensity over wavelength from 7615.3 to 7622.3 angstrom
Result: 0.646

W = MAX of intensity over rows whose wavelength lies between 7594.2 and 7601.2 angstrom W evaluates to 0.5934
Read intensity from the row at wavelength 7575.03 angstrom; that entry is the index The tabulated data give 0.7191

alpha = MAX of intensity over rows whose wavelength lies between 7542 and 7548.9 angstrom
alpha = 0.7269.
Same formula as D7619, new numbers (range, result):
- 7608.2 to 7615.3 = 0.617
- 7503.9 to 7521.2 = 0.672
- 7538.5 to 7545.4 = 0.724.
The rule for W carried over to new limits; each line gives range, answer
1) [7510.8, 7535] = 0.6852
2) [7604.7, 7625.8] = 0.6555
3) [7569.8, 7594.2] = 0.7518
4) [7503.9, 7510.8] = 0.6813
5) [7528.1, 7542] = 0.72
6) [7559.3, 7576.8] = 0.7235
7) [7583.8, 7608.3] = 0.7322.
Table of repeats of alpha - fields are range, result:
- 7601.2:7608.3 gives 0.5894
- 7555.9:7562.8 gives 0.7261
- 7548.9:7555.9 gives 0.7228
